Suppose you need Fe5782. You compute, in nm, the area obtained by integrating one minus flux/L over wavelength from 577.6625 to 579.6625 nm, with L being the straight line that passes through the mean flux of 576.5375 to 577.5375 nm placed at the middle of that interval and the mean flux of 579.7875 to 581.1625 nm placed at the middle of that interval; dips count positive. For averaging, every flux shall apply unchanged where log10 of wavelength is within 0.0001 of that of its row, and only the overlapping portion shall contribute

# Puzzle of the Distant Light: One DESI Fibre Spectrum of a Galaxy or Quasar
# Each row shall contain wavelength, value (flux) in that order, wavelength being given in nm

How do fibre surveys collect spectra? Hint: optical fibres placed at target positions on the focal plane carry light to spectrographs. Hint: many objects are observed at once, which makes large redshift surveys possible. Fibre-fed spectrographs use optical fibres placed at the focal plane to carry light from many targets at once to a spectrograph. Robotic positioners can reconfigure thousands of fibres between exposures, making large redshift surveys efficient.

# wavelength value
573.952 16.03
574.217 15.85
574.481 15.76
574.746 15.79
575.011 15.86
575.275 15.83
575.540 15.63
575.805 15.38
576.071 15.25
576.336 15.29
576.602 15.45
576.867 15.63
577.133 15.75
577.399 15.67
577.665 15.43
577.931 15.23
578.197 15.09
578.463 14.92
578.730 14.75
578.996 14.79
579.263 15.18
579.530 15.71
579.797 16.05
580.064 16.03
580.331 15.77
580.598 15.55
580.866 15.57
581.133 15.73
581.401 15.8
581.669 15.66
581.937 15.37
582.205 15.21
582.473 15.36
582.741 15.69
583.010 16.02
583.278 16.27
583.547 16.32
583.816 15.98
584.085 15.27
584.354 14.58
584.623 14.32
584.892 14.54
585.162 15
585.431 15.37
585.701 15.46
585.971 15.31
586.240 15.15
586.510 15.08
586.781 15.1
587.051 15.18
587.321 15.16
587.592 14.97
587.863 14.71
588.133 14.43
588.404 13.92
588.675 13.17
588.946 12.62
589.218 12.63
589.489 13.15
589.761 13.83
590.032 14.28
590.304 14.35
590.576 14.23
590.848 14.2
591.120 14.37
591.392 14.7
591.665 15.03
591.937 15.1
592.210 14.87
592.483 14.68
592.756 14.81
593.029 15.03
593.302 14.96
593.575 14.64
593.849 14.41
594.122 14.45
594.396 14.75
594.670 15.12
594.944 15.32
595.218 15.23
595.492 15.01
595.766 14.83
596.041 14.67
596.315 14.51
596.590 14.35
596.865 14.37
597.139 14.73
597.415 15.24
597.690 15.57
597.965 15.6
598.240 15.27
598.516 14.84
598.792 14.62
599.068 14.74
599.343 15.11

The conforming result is 0.07 nm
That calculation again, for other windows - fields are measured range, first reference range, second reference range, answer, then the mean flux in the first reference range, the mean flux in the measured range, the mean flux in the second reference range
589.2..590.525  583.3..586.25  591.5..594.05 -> 0.11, 15.3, 13.8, 14.8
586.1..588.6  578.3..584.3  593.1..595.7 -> 0.07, 15.6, 14.8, 14.9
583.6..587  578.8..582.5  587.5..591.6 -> -0.09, 15.5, 15.1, 14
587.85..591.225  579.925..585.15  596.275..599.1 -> 0.32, 15.5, 13.8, 14.9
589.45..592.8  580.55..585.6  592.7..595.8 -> 0.13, 15.4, 14.5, 14.9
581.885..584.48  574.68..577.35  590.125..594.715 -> -0.07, 15.6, 15.6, 14.7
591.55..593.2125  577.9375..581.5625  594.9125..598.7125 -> 0.02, 15.5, 14.9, 15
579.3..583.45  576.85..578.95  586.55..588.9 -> -0.20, 15.3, 15.7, 14.5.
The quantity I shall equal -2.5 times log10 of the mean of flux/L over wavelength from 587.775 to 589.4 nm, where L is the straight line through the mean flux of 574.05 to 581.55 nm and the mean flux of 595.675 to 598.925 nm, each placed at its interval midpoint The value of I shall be 0.12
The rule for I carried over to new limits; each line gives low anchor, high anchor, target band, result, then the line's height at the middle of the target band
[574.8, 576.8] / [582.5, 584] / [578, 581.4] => 0.02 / 15.8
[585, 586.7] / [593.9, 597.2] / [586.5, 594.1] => 0.04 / 15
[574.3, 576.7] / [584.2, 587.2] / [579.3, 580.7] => -0.03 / 15.3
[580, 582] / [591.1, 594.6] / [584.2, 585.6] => 0.04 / 15.4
